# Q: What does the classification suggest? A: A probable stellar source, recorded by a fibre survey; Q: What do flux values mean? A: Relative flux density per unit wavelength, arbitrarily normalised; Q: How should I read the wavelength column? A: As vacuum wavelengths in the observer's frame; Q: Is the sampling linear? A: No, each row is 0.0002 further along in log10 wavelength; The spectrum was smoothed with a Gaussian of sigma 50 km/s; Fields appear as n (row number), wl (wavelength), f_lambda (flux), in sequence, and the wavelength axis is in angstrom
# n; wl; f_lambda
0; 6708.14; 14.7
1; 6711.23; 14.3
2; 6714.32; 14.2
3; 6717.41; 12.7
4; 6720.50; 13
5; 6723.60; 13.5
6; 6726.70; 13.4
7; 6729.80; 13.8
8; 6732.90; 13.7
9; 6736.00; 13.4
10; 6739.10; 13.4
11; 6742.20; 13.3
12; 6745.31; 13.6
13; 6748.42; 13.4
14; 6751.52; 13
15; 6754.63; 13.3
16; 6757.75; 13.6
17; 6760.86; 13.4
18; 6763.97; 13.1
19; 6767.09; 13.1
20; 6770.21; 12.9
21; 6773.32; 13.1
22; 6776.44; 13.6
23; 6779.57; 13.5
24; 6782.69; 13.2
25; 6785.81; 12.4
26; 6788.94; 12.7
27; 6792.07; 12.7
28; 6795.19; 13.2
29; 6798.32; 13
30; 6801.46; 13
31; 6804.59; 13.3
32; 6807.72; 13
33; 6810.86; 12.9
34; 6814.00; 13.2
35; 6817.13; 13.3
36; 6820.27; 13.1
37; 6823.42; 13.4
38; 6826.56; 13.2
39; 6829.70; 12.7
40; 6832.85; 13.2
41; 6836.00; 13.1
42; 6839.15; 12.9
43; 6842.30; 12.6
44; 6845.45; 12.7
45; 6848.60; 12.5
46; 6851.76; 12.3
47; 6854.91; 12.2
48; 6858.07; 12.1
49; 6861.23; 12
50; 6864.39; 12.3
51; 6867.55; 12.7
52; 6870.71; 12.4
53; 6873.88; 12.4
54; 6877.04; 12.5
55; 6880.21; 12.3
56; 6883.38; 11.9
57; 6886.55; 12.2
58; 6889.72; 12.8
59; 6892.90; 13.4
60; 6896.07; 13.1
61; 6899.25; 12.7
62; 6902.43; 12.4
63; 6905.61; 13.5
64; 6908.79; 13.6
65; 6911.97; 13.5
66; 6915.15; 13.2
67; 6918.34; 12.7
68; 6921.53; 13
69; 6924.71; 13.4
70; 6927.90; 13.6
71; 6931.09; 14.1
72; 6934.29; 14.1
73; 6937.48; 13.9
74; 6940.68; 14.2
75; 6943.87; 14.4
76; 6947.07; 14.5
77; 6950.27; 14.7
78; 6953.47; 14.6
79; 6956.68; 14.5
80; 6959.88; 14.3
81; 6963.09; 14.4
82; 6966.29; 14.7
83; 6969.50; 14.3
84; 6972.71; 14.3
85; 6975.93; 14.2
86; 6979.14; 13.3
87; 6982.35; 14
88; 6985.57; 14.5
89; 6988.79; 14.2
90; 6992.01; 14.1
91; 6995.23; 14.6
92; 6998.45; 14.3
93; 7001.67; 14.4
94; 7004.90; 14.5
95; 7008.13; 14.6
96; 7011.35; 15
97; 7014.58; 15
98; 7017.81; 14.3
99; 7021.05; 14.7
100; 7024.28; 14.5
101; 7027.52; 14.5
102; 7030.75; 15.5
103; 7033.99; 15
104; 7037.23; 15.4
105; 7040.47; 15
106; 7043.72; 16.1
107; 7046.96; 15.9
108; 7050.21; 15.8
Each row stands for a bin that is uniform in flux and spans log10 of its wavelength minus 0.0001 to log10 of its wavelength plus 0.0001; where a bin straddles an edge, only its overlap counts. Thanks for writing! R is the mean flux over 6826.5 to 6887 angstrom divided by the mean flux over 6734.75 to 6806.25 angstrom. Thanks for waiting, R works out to 0.95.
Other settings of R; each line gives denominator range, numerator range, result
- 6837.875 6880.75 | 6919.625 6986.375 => 1.14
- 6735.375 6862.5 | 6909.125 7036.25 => 1.09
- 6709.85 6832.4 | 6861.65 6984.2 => 1.02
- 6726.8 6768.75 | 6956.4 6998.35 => 1.06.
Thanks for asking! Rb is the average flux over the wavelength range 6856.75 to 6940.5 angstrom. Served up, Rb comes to 12.9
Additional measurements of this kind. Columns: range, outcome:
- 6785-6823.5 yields 13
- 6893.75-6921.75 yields 13.1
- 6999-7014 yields 14.6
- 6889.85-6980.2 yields 13.8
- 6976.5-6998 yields 14.1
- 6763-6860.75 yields 12.9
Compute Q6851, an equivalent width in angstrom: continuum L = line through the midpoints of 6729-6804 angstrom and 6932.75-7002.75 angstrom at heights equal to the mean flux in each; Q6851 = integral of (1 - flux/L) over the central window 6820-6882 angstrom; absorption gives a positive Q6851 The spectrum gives 4.8 angstrom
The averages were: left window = 13.2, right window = 14.3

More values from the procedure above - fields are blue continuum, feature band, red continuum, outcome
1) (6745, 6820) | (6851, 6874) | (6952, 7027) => 2.3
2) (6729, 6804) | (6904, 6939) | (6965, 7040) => 1.4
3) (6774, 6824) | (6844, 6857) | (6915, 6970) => 1.0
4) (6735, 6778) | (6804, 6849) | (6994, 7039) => 2.2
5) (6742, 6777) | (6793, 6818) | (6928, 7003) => 0.7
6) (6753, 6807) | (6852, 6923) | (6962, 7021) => 5.6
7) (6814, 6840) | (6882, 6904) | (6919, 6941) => 1.4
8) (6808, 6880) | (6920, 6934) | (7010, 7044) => 0.2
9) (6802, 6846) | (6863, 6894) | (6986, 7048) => 2.4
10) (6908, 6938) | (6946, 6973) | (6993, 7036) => -1.0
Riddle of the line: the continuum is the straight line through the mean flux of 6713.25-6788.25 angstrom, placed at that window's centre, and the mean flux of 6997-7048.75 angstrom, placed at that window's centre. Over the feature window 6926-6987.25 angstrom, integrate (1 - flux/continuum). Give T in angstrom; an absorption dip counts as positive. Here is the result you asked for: 1.2 angstrom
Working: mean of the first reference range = 13.3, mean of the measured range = 14.2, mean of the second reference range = 14.9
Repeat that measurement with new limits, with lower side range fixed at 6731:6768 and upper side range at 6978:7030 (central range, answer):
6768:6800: 1.1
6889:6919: 1.9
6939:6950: -0.2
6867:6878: 1.1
